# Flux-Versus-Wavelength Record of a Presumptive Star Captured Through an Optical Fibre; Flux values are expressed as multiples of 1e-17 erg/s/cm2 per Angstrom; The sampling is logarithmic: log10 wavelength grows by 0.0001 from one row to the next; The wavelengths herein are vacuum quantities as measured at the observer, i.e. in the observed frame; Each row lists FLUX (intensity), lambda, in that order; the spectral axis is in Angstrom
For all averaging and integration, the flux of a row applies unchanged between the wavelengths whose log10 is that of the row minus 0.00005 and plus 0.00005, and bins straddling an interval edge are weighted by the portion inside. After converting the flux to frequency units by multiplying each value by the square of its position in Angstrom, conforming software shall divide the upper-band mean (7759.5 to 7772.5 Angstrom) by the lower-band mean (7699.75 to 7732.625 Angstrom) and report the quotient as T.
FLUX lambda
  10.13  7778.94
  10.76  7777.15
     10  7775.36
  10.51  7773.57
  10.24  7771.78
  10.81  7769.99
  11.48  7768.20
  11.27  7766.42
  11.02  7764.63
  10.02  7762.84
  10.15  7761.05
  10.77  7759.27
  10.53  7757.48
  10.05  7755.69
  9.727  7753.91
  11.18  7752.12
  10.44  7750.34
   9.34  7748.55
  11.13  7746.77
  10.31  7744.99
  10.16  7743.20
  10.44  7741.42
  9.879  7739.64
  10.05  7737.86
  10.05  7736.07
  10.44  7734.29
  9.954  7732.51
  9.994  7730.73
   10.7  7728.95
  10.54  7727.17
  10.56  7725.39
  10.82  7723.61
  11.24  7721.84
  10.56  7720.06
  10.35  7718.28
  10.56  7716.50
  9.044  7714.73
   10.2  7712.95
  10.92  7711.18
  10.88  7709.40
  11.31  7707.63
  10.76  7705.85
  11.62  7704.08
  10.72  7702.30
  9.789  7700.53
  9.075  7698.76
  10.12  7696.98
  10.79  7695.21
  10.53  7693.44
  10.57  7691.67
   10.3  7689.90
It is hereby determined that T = 1.0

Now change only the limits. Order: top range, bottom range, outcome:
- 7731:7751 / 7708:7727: 0.97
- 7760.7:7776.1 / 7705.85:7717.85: 1.03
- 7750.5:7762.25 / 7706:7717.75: 1.00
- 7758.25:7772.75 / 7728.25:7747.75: 1.05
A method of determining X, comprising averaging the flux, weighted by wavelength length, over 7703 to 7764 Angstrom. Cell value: 10.4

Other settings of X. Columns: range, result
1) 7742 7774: 10.5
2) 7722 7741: 10.3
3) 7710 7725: 10.5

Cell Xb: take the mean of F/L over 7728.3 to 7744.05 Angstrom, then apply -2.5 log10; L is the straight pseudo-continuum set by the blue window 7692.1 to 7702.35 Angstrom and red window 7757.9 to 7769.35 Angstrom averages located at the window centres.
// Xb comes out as 0.04 mag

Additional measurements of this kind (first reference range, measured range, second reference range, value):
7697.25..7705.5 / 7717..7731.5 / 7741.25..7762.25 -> -0.03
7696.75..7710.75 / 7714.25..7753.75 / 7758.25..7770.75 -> 0.03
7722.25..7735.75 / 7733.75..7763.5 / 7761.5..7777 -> 0.03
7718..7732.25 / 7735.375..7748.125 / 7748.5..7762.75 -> 0.02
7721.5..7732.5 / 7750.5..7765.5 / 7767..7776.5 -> 0.02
